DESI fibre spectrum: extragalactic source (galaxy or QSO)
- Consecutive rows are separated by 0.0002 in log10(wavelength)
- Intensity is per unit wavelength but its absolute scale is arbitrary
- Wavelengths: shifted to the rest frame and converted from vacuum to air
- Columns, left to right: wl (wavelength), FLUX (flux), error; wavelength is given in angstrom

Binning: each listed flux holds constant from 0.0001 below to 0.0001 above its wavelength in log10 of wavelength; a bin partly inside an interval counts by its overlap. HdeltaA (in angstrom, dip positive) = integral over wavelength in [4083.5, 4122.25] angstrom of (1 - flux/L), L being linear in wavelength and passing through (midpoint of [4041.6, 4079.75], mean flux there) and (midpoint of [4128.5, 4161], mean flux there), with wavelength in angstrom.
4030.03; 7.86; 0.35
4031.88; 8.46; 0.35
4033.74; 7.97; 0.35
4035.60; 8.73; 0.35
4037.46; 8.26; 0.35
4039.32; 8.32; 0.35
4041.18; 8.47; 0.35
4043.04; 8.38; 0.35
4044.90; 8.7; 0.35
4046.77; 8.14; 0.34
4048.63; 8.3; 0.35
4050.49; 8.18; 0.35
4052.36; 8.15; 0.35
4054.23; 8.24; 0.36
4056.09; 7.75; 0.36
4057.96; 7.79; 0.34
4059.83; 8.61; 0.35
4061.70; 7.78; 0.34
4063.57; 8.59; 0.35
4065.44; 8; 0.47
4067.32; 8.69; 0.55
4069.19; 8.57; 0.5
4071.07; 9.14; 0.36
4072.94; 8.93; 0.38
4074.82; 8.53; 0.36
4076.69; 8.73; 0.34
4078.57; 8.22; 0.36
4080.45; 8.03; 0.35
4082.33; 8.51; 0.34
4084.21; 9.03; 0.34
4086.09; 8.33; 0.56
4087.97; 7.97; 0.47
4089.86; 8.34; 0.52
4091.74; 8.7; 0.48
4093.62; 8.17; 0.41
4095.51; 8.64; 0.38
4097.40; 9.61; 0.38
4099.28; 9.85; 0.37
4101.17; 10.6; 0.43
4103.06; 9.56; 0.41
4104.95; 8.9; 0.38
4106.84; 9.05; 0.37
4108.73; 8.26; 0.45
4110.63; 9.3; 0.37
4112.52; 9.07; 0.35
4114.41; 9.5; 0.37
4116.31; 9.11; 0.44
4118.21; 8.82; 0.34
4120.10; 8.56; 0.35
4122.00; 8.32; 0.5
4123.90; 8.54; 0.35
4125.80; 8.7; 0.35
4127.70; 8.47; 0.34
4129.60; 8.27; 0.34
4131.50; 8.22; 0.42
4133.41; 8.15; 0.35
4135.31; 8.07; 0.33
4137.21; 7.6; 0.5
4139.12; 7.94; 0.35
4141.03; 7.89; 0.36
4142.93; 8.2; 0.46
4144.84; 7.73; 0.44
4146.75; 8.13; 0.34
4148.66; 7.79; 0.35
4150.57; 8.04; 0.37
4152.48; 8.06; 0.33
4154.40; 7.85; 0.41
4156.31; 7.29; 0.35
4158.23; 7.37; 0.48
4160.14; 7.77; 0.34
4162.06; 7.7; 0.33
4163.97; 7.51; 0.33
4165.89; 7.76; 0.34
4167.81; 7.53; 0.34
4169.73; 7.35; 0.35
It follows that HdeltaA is -3.9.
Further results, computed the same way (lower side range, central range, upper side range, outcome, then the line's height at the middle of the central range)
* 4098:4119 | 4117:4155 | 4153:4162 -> 0.71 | 8.34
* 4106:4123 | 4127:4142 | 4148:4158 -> 0.43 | 8.31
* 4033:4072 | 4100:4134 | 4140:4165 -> -3.76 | 7.98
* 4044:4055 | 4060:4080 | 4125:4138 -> -0.59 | 8.26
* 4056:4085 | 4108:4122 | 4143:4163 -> -1.42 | 8.09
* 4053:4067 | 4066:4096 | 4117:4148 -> -1.34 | 8.16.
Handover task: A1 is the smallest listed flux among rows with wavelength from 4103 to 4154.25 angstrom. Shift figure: 7.6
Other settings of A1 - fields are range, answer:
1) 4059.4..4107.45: 7.78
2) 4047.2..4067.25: 7.75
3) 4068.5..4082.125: 8.03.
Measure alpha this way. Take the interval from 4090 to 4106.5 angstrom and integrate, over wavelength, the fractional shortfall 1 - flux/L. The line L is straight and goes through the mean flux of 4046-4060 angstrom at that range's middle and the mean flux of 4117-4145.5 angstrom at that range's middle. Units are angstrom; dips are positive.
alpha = -2.0 angstrom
